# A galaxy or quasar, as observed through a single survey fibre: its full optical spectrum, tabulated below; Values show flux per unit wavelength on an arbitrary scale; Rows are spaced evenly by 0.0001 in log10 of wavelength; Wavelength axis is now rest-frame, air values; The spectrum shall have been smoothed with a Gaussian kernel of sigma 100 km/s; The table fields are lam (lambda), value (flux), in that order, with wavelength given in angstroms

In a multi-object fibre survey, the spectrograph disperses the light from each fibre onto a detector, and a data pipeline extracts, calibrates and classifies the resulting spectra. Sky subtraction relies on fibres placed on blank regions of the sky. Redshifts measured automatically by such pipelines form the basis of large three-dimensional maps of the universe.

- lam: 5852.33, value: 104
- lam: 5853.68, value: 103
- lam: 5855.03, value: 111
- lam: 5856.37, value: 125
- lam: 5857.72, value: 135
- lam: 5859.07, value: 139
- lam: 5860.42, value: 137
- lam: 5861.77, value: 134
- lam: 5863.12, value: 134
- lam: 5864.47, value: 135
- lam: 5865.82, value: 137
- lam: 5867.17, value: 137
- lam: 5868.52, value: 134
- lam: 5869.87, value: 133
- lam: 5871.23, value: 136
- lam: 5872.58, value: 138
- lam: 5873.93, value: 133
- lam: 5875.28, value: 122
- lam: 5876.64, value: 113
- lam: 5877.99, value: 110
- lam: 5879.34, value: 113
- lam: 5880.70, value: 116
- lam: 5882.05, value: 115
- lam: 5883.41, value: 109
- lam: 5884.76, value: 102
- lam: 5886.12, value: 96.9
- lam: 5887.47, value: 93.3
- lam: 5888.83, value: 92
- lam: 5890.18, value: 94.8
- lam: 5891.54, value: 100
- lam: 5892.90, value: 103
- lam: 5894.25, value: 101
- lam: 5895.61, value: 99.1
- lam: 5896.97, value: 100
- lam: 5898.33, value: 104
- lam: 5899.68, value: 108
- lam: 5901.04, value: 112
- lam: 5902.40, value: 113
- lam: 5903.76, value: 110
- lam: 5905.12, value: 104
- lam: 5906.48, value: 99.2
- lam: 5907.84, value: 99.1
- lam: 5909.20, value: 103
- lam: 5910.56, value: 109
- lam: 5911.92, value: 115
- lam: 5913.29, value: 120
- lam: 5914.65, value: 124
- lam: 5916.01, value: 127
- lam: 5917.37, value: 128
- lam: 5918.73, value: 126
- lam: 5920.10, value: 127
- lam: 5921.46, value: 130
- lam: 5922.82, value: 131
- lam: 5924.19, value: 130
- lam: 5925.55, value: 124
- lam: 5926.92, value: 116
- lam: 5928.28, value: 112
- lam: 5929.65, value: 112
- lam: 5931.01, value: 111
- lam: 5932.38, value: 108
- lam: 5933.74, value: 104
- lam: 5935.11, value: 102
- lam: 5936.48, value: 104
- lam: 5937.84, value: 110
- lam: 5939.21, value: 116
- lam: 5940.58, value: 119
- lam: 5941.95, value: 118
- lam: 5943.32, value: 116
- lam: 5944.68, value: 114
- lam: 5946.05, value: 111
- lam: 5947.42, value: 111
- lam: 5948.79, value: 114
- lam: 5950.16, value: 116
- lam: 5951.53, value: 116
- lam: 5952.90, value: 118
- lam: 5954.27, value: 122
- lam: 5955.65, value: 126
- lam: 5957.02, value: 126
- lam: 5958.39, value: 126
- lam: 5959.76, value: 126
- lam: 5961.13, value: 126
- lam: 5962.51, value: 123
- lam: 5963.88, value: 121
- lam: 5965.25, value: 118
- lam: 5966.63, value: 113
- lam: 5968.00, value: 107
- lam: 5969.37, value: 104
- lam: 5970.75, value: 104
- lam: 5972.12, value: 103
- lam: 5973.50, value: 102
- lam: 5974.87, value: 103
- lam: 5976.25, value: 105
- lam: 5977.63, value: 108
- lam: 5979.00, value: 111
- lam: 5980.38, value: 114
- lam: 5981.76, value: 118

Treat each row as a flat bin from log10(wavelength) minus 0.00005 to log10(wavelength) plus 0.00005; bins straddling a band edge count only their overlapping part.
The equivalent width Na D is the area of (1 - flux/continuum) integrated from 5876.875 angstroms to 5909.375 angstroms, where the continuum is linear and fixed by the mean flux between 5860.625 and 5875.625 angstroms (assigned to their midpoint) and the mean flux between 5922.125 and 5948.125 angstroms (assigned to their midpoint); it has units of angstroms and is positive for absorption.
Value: 5.8 angstroms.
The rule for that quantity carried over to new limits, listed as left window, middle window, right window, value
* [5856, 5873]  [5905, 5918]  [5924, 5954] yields 0.9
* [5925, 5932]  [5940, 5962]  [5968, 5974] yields -2.1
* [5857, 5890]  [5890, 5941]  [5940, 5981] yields 2.8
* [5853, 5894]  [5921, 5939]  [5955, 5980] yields 0.2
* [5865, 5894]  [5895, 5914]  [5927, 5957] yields 1.3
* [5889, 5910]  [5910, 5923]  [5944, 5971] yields -2.0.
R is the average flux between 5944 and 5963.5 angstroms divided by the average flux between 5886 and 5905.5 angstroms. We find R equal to 1.17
